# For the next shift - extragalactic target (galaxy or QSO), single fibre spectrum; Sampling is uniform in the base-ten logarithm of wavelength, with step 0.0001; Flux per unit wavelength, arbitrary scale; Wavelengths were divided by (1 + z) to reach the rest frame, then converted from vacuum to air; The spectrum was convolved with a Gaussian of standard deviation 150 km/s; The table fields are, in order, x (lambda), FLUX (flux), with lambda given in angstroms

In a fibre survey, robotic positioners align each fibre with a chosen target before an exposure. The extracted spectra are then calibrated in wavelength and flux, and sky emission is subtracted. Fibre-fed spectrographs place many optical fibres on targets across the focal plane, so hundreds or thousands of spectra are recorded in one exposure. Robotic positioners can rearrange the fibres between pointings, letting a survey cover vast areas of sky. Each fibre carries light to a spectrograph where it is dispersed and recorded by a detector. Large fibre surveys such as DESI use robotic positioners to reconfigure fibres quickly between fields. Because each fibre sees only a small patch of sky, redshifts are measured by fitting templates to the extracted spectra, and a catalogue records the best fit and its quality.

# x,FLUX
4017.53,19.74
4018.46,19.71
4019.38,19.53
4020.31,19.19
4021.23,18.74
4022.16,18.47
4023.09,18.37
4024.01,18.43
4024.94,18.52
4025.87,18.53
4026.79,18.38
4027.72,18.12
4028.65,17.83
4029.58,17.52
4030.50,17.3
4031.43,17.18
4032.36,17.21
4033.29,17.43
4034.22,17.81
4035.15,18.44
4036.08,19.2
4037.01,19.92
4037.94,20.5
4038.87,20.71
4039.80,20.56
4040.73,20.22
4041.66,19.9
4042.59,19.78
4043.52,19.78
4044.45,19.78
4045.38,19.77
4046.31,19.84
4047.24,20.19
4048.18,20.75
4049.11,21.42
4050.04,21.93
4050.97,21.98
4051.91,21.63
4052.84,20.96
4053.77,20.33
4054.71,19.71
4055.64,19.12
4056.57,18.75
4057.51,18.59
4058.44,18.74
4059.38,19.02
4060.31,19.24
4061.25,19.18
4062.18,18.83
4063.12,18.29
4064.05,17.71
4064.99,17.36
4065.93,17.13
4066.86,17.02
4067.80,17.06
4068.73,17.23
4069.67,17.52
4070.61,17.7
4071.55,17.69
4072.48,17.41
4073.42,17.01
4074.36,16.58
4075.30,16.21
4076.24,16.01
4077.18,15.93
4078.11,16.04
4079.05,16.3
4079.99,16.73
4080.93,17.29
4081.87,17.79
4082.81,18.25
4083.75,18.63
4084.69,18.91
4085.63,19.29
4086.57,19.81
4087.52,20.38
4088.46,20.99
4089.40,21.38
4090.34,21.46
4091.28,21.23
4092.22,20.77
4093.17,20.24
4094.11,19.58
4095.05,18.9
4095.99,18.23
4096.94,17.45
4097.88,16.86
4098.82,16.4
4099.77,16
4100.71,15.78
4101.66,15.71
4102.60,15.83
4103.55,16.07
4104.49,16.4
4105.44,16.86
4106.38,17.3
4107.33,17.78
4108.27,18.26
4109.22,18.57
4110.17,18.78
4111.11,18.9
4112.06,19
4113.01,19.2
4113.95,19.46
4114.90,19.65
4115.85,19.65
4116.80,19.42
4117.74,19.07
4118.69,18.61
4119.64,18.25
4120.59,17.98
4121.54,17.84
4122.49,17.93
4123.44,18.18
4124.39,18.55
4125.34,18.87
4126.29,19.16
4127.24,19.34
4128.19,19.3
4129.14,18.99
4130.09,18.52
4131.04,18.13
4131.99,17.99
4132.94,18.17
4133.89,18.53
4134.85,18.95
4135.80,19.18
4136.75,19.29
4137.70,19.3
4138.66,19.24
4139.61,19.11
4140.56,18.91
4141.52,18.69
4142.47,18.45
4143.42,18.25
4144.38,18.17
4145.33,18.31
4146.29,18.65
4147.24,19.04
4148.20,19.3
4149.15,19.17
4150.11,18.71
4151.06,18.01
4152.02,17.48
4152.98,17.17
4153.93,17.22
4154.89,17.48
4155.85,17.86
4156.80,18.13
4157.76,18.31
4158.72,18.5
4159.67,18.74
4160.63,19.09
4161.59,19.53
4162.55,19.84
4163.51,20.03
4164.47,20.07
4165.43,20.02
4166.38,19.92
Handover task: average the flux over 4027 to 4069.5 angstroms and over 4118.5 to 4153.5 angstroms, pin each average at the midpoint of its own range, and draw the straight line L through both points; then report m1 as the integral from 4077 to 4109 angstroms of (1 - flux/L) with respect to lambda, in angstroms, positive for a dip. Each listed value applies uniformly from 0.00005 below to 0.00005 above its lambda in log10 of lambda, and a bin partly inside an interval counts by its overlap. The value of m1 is 1.3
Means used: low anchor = 19.1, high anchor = 18.6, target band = 18.1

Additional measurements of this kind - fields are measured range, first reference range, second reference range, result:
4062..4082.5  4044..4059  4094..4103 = 1.83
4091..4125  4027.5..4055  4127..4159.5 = 1.30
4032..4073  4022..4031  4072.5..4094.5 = -1.92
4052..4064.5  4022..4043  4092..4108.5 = -0.67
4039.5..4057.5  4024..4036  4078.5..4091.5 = -1.94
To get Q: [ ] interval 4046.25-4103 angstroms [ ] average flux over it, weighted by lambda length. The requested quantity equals 18.5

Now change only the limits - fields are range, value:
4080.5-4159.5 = 18.5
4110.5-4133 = 18.8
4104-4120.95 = 18.5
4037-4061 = 20.1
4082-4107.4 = 18.4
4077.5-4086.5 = 17.8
